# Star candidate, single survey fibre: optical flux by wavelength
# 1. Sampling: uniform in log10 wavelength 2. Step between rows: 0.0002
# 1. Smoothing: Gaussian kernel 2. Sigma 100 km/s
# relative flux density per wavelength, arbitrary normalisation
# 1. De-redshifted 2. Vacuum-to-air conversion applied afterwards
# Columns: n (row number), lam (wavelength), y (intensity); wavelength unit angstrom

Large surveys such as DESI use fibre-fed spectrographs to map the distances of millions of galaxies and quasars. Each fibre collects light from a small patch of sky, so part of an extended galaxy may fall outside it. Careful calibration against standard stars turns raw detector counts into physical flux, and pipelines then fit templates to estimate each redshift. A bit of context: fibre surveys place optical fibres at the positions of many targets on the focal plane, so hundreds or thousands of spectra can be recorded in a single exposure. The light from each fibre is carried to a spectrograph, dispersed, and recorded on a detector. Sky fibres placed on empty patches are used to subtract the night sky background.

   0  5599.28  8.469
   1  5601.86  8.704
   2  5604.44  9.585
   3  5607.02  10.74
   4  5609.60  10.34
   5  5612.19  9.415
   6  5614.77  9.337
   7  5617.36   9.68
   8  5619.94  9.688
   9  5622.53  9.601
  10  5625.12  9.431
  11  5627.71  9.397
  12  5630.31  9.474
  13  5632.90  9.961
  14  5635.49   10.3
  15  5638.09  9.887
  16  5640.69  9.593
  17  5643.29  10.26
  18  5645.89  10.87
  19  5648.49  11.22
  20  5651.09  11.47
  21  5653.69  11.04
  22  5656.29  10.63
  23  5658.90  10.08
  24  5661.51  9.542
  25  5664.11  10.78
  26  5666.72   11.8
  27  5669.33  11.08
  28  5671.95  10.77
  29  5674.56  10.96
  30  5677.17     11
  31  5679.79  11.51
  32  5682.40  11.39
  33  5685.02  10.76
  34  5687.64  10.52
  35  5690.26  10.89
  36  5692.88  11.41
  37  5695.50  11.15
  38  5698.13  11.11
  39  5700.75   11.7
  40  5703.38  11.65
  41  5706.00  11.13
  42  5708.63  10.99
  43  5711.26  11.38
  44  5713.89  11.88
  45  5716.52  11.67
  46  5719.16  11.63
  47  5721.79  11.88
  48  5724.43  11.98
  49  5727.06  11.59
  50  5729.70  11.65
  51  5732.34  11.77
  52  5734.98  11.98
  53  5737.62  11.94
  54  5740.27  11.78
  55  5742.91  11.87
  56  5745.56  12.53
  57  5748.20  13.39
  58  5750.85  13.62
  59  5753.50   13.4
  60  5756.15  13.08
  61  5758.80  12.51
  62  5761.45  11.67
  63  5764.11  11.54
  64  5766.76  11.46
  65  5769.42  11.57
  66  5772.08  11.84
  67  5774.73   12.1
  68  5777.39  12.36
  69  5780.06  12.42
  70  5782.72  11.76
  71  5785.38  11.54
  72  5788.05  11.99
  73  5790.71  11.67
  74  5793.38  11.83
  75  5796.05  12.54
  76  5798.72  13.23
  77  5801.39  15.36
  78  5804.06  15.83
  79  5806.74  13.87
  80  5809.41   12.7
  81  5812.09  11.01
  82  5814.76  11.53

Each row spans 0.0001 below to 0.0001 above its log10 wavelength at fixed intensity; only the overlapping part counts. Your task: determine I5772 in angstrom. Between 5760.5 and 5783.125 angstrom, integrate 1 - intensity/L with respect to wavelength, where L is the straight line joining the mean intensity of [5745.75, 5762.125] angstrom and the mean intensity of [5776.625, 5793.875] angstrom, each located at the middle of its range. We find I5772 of 0.9 angstrom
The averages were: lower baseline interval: 13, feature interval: 11.9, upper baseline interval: 11.9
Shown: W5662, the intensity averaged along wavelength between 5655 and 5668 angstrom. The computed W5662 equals 10.6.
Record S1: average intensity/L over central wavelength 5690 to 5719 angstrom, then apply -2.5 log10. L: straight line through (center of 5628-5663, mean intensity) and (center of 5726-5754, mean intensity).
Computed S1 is 0.02 mag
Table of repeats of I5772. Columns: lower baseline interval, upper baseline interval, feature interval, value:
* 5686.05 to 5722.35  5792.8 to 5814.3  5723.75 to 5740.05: 0.1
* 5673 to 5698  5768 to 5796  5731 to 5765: -2.3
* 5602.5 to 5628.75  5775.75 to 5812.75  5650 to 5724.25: -1.6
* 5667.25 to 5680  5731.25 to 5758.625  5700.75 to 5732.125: 0.9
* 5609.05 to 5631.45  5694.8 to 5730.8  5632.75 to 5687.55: -1.6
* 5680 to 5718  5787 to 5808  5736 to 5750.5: -0.2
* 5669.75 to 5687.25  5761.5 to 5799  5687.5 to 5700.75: 0.1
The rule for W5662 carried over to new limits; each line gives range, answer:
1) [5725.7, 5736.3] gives 11.8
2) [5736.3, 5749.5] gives 12.3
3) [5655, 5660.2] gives 10.3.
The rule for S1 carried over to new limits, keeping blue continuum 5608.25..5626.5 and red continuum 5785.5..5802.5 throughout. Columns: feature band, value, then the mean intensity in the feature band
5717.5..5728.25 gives -0.03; 11.8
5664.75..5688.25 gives -0.04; 11.1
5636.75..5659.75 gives -0.04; 10.6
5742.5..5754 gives -0.10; 13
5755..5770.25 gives 0.01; 12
